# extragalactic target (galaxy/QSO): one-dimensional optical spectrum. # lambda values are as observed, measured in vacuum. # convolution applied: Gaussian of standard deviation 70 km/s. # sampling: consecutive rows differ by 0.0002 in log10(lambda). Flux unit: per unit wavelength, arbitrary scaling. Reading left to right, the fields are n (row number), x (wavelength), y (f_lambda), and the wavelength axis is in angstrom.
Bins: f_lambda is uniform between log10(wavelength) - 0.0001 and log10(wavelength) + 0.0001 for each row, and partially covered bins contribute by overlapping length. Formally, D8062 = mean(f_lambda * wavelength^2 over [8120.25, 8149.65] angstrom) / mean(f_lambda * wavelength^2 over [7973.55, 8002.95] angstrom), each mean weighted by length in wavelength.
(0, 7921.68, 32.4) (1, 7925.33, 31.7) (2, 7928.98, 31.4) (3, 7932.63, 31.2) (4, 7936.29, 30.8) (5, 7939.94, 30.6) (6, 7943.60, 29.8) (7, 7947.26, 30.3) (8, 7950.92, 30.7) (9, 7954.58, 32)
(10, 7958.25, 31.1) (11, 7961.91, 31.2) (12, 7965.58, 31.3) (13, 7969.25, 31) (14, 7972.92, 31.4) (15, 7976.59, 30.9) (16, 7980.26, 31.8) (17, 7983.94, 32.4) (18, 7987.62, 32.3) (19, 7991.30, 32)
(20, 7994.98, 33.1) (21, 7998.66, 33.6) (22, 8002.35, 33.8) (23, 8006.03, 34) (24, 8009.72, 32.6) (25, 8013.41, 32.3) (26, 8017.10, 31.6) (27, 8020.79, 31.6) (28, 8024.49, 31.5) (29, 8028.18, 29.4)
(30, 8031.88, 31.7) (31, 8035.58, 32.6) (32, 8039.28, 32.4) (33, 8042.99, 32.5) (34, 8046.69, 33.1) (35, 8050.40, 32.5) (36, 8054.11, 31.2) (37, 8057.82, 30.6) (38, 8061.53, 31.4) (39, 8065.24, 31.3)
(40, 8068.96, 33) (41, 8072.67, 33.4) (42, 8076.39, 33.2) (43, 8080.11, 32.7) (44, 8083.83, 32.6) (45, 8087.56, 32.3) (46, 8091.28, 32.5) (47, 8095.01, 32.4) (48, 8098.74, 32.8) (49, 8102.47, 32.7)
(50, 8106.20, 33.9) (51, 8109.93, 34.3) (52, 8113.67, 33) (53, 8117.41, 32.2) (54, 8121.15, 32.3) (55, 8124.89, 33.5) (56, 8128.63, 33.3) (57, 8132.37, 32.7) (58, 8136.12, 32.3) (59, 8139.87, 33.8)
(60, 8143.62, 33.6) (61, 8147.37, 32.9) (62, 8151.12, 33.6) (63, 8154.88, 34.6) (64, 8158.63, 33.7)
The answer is 1.1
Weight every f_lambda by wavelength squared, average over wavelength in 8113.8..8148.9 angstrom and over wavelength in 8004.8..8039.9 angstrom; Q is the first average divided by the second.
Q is 1.06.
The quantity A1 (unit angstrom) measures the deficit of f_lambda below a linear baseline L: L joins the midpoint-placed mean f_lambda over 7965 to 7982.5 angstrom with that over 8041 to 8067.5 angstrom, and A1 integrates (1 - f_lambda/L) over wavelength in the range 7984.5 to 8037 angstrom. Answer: -1.3 angstrom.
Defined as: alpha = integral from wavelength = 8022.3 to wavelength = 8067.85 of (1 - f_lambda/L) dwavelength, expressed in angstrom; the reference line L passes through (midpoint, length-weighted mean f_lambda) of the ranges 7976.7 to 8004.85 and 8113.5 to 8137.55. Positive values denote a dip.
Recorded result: 1.4 angstrom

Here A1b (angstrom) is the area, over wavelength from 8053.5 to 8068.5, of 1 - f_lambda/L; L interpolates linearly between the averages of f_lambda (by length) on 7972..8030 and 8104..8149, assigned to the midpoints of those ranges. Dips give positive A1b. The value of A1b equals 0.6 angstrom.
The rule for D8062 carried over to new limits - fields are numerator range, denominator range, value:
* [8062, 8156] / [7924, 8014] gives 1.08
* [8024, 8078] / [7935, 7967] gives 1.06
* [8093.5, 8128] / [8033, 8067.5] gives 1.05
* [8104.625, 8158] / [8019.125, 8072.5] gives 1.07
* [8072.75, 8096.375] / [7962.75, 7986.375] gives 1.07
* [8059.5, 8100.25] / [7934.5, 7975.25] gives 1.08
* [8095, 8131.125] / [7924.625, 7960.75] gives 1.12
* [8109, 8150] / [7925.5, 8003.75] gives 1.09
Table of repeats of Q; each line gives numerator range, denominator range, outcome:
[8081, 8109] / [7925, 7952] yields 1.11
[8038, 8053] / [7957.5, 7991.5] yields 1.05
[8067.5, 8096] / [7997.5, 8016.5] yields 1.01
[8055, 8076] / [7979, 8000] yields 1.00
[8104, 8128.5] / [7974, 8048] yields 1.06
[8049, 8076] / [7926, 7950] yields 1.07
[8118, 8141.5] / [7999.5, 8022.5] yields 1.04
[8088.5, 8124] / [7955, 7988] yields 1.08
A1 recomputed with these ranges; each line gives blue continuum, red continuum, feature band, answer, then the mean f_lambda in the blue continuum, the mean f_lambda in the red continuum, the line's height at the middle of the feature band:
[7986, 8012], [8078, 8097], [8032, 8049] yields 0.1 angstrom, 33.1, 32.5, 32.8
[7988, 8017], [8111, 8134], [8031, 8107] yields 1.2 angstrom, 32.9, 32.9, 32.9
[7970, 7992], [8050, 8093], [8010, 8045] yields 0.2 angstrom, 31.8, 32.2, 32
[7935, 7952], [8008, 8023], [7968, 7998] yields -0.6 angstrom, 30.4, 32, 31.3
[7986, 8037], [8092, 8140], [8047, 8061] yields 0.4 angstrom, 32.3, 33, 32.6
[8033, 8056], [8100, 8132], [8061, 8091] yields 0.1 angstrom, 32.3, 33.1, 32.7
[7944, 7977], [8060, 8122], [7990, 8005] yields -0.8 angstrom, 31.1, 32.7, 31.5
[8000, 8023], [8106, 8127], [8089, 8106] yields 0.2 angstrom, 32.6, 33.1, 33.1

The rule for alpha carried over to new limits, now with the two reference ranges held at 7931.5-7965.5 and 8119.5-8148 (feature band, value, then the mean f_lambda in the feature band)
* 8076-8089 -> -0.1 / 32.6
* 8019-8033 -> 0.3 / 31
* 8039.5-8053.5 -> -0.2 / 32.5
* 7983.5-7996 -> -0.4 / 32.4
